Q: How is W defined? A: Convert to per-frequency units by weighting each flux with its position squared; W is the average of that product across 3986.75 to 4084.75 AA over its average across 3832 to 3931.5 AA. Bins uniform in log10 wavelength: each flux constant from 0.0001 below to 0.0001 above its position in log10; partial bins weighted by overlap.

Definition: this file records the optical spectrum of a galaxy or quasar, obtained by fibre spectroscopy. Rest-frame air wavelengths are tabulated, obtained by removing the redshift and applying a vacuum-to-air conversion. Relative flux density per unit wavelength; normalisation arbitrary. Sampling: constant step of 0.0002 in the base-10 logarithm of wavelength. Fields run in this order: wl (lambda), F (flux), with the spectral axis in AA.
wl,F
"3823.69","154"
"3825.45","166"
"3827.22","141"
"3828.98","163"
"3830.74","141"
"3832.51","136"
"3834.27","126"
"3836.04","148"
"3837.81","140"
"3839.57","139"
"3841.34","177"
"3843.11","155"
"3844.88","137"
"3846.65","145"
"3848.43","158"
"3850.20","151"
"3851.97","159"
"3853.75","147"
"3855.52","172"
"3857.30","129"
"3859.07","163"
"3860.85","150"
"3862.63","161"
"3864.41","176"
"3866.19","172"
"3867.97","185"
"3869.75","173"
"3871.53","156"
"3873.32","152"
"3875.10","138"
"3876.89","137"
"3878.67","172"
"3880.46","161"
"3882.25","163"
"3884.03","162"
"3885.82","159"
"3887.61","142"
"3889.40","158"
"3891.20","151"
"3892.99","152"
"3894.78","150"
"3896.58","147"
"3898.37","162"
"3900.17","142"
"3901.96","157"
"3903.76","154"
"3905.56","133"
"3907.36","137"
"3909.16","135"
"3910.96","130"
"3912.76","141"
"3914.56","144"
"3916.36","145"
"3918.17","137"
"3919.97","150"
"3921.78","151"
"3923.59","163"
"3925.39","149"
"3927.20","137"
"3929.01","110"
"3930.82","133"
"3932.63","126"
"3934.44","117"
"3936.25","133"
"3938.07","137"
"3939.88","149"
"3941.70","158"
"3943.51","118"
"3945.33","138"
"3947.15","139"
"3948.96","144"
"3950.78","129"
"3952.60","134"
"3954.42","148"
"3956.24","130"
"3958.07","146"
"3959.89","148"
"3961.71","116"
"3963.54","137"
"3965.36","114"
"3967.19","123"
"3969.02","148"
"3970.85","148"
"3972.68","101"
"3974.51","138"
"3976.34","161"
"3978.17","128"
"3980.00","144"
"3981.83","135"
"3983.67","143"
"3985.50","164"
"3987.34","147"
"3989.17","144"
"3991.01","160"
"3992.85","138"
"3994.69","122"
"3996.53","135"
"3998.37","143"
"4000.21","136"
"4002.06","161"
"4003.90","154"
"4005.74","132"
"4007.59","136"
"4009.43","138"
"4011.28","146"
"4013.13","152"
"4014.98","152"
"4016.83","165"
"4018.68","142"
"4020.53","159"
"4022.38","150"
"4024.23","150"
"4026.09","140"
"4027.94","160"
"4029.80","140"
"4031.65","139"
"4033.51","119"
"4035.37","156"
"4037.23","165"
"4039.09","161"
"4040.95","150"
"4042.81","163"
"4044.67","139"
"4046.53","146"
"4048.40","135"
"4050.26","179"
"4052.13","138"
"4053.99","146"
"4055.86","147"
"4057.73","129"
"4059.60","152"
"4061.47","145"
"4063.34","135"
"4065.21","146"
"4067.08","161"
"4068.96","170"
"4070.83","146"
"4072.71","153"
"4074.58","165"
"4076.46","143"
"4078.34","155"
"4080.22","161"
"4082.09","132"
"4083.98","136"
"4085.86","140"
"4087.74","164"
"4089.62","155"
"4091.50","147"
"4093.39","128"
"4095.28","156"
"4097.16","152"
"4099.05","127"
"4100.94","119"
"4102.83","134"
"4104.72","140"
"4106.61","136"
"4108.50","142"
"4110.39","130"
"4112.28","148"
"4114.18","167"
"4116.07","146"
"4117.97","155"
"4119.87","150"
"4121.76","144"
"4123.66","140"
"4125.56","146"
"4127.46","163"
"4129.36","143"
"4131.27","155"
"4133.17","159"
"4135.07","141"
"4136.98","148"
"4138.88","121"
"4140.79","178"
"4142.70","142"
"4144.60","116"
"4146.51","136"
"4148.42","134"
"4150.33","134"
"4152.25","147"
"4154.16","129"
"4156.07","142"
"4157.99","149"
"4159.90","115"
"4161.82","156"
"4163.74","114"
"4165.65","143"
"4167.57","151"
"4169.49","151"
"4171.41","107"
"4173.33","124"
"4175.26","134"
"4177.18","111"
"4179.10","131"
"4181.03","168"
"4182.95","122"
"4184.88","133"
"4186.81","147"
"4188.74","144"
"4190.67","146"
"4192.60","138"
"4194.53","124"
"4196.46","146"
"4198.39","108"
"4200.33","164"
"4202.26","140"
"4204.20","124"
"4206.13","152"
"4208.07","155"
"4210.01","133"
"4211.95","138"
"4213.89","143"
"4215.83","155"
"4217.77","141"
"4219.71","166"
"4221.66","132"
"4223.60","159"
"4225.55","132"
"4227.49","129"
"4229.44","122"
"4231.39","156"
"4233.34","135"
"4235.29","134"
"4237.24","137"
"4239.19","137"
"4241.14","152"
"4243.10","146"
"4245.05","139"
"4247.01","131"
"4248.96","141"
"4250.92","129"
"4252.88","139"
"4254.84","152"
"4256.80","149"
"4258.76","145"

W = 1.1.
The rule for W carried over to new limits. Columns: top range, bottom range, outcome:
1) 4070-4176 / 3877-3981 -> 1.11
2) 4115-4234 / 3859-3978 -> 1.10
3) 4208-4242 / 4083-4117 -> 1.05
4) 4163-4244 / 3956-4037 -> 1.08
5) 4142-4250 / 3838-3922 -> 1.06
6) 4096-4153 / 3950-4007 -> 1.11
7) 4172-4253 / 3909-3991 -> 1.14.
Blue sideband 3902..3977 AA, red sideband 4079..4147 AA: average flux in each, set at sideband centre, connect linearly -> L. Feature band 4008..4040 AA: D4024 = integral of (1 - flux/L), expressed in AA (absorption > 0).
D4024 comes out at -1.8 AA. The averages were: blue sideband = 137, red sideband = 144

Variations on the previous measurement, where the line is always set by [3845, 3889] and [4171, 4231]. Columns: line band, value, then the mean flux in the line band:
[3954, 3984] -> 3.2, 135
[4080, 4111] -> 0.7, 141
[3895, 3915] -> 1.4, 144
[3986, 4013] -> 1.2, 143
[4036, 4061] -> -0.5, 150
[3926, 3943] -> 2.2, 133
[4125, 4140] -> -0.6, 147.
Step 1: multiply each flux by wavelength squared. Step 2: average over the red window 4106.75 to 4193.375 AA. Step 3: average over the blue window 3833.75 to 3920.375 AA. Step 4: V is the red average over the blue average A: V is 1.06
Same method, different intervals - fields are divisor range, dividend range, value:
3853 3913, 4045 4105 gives 1.05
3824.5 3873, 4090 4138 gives 1.07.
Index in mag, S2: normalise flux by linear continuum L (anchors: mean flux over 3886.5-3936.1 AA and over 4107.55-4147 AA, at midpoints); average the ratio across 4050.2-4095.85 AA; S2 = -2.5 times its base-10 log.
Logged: -0.023 mag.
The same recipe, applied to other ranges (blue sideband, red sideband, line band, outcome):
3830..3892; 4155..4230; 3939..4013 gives 0.07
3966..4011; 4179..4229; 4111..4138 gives -0.07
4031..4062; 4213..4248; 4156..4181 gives 0.08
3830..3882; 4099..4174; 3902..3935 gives 0.09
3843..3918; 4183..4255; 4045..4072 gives -0.02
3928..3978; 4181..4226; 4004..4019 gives -0.08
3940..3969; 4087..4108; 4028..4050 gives -0.07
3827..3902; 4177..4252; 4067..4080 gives -0.08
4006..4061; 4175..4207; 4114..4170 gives -0.02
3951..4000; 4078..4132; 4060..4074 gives -0.06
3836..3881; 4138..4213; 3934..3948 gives 0.11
